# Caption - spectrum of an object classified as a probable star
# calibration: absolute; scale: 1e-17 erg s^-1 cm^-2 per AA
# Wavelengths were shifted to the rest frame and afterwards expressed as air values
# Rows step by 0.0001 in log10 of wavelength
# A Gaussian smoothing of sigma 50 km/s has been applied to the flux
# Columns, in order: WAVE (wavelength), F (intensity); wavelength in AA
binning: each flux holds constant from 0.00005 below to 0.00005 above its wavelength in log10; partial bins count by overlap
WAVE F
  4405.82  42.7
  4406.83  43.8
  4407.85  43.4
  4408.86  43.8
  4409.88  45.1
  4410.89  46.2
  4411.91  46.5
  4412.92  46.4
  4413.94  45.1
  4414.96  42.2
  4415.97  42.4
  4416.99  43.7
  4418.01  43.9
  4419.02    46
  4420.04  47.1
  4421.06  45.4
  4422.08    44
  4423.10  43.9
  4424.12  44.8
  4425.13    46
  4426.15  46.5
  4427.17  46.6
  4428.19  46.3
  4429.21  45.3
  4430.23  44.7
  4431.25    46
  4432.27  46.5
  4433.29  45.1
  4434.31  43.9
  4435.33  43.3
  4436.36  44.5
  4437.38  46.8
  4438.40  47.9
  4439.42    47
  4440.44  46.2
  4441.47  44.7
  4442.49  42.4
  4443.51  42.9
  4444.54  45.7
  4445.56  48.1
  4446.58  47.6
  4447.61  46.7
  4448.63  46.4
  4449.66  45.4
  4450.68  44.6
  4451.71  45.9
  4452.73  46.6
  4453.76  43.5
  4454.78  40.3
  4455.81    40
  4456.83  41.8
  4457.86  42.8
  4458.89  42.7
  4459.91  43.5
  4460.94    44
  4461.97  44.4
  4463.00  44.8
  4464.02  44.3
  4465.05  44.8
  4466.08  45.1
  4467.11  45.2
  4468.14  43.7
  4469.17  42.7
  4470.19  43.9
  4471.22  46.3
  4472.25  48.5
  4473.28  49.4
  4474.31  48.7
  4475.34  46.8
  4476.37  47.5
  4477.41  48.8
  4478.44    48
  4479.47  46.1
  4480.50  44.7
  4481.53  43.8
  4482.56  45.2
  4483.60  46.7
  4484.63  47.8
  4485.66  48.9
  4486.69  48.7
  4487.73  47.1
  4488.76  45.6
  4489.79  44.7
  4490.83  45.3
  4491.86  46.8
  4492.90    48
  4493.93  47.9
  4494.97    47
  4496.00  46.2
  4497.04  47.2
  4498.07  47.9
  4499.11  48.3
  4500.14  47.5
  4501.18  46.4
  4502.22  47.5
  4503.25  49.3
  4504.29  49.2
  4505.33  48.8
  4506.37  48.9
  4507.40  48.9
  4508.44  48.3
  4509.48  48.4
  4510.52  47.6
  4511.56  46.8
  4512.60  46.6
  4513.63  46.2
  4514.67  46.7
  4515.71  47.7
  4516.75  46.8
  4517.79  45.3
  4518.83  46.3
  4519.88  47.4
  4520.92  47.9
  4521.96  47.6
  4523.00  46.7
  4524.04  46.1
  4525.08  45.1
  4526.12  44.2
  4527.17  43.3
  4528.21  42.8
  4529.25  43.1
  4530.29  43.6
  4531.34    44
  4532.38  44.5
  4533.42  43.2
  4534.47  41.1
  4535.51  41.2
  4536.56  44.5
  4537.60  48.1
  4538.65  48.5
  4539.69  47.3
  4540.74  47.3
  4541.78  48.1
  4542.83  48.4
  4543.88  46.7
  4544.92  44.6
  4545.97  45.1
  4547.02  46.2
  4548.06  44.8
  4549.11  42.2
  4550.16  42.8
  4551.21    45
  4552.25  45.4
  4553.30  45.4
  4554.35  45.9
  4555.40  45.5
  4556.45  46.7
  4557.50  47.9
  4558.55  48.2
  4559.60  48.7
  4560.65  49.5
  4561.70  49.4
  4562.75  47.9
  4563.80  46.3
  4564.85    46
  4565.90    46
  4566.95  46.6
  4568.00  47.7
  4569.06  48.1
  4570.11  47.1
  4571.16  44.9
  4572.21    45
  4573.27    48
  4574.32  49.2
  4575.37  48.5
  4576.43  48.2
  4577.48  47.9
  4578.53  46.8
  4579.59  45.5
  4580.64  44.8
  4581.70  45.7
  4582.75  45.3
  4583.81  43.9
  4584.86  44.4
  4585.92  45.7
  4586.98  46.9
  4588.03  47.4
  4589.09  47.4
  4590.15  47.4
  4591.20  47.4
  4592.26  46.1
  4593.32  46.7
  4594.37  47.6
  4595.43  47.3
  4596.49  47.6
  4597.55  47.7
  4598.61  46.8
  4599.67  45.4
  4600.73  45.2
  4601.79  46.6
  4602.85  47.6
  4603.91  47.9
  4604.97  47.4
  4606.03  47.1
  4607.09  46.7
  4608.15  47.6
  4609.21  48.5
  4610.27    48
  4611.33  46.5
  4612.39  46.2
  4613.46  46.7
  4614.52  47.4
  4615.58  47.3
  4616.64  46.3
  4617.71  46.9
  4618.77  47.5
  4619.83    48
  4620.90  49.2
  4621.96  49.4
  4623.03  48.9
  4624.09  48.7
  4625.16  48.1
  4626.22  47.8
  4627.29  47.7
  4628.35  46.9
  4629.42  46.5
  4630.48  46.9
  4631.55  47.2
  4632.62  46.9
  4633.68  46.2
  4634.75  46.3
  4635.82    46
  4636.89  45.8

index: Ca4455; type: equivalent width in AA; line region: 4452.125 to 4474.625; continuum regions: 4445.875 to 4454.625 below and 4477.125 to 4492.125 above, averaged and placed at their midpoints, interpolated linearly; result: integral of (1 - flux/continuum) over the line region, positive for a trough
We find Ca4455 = 0.8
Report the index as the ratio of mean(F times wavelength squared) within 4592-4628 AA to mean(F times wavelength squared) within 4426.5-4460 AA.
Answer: 1.14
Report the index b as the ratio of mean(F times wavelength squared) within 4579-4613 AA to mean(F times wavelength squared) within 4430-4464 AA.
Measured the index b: 1.1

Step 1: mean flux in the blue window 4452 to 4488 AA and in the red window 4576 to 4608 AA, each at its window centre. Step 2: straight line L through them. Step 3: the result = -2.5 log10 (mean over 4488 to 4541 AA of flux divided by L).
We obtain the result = -0.01 mag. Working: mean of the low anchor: 45.3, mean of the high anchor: 46.6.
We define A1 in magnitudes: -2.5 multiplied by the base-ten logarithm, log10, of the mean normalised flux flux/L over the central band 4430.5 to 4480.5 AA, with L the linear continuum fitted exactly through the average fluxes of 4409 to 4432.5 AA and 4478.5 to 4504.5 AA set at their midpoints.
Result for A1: 0.02 mag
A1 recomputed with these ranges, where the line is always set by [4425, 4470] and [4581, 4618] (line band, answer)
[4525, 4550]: 0.03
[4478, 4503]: -0.03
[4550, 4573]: -0.01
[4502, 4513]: -0.06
